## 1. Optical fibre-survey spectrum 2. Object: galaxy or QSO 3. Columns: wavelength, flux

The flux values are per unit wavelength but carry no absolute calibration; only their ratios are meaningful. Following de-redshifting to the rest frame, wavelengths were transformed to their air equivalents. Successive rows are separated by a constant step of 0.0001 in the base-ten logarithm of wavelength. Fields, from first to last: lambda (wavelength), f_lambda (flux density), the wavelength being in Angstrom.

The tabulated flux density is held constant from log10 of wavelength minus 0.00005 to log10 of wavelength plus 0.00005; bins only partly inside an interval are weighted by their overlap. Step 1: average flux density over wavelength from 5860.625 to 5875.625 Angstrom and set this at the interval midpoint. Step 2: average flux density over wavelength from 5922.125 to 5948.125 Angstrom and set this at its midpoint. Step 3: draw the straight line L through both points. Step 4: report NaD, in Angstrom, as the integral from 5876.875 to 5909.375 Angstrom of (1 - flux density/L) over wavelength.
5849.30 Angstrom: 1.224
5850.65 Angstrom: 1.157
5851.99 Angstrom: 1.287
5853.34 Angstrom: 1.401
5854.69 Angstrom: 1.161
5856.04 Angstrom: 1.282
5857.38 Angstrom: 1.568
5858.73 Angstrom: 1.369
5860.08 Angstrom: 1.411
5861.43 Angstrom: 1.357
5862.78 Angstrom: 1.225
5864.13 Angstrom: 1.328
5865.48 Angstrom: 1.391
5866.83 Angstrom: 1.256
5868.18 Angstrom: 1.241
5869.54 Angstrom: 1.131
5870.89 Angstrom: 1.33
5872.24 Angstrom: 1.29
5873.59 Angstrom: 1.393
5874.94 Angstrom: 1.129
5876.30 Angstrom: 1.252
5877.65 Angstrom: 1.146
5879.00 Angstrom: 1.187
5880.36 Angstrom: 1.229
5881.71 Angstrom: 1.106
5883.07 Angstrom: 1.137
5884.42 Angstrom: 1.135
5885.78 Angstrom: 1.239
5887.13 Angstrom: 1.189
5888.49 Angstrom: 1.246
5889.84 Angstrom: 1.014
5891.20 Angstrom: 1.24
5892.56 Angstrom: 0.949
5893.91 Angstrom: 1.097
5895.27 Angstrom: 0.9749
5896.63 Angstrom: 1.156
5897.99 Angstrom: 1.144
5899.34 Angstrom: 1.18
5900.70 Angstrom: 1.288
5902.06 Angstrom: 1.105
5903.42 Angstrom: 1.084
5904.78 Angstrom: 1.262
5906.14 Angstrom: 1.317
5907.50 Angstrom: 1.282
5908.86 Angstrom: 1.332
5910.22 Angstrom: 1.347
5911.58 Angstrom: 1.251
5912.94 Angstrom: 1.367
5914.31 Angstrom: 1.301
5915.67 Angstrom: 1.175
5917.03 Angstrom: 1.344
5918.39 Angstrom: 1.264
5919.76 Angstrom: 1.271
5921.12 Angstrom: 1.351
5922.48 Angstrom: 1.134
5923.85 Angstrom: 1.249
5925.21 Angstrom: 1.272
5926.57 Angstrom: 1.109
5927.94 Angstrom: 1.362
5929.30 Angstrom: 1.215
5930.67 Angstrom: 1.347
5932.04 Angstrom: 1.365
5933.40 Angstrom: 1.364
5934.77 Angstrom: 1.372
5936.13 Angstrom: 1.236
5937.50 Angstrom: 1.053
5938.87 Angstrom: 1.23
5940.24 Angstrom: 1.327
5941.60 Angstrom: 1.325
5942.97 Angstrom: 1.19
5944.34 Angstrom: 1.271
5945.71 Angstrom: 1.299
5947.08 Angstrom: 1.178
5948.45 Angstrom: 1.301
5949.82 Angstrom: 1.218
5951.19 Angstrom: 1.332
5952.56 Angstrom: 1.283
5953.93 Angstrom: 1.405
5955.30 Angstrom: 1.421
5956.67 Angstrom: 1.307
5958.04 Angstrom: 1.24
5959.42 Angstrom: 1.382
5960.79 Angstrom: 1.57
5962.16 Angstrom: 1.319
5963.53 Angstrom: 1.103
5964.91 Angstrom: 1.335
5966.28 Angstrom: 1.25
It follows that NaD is 2.7 Angstrom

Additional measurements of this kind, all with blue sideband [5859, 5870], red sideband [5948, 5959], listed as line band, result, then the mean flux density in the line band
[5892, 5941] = 2.7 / 1.24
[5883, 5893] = 1.2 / 1.15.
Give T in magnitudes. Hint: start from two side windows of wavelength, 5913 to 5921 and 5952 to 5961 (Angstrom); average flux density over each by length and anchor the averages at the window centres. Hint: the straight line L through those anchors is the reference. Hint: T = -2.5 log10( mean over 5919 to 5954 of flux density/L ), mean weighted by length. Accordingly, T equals 0.04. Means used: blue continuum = 1.28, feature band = 1.27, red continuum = 1.36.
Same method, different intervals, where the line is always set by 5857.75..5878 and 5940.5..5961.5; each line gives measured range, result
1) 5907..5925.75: 0.02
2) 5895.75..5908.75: 0.08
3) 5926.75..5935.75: -0.01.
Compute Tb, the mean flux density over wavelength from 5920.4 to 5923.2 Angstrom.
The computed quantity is 1.24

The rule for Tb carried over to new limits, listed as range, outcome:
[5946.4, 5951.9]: 1.26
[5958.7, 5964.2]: 1.34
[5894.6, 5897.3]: 1.06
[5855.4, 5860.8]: 1.41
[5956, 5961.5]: 1.37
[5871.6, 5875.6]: 1.27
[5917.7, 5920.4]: 1.27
